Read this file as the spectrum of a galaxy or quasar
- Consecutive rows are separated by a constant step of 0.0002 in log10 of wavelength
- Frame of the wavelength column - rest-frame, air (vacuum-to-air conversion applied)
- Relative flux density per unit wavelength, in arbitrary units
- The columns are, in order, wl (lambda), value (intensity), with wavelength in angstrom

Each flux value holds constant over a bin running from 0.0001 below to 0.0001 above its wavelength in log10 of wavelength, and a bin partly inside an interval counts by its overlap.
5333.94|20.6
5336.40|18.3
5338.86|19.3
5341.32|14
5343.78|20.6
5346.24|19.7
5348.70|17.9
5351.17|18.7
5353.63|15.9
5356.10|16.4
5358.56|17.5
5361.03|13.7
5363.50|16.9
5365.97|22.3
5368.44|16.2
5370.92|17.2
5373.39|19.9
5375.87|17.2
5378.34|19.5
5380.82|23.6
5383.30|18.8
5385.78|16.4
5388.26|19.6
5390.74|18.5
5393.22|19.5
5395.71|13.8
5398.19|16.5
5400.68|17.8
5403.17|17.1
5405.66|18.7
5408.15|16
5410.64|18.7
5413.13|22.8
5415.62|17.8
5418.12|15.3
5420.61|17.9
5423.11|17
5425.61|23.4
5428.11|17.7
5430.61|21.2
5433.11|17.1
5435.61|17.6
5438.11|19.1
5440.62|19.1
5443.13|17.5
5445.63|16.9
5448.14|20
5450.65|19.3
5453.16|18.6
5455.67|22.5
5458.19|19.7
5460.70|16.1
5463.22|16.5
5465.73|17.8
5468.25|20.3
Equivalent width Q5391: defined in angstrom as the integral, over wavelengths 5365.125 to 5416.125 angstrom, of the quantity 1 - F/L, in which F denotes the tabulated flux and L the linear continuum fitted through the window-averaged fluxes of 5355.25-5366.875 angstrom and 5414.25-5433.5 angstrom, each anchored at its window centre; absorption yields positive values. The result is -1.7 angstrom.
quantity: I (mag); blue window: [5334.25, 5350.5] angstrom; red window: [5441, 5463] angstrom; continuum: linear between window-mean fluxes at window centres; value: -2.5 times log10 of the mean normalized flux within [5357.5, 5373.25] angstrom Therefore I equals 0.062 mag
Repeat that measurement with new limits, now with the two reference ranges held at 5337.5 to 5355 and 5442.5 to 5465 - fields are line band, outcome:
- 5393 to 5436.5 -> 0.02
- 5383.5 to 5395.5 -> 0.01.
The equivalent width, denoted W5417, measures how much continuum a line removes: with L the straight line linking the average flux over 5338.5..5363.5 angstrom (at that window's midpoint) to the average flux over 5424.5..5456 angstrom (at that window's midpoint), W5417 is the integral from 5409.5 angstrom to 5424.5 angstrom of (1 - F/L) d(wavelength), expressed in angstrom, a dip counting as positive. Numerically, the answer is 0.3 angstrom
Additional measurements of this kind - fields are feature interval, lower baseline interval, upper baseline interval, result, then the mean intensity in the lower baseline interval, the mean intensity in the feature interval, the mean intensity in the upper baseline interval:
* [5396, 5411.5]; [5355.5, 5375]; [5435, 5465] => 0.69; 17.5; 17.2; 18.6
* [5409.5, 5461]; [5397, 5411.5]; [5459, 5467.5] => -4.71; 17.4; 18.9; 17.2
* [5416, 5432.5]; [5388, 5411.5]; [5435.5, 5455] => -0.44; 17.5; 18.6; 18.7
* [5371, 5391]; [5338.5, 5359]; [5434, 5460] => -1.08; 17.7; 19.1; 18.9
